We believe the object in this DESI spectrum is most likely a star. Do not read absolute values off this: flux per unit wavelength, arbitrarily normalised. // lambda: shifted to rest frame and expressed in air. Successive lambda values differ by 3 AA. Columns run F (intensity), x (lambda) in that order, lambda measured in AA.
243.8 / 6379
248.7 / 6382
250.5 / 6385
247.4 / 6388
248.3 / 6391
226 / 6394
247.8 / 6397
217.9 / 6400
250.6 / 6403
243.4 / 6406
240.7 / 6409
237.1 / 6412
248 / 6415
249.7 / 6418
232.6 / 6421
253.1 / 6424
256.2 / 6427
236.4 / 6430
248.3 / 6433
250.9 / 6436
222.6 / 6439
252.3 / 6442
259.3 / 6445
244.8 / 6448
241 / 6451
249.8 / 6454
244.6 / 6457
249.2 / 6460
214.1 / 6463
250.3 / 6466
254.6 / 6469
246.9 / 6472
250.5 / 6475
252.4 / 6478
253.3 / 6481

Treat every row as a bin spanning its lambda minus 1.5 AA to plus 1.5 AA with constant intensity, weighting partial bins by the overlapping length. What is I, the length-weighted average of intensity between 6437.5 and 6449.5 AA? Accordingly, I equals 245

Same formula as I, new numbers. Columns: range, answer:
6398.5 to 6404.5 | 234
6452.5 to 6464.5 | 239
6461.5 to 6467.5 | 232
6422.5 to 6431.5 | 249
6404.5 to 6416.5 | 242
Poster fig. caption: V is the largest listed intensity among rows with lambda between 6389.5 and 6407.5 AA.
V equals 250.6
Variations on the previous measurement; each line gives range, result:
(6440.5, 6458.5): 259.3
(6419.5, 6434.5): 256.2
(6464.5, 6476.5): 254.6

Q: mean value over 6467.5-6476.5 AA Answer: 251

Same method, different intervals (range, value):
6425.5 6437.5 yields 248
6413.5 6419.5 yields 249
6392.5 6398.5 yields 237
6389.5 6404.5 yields 238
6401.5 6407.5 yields 247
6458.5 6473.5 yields 243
